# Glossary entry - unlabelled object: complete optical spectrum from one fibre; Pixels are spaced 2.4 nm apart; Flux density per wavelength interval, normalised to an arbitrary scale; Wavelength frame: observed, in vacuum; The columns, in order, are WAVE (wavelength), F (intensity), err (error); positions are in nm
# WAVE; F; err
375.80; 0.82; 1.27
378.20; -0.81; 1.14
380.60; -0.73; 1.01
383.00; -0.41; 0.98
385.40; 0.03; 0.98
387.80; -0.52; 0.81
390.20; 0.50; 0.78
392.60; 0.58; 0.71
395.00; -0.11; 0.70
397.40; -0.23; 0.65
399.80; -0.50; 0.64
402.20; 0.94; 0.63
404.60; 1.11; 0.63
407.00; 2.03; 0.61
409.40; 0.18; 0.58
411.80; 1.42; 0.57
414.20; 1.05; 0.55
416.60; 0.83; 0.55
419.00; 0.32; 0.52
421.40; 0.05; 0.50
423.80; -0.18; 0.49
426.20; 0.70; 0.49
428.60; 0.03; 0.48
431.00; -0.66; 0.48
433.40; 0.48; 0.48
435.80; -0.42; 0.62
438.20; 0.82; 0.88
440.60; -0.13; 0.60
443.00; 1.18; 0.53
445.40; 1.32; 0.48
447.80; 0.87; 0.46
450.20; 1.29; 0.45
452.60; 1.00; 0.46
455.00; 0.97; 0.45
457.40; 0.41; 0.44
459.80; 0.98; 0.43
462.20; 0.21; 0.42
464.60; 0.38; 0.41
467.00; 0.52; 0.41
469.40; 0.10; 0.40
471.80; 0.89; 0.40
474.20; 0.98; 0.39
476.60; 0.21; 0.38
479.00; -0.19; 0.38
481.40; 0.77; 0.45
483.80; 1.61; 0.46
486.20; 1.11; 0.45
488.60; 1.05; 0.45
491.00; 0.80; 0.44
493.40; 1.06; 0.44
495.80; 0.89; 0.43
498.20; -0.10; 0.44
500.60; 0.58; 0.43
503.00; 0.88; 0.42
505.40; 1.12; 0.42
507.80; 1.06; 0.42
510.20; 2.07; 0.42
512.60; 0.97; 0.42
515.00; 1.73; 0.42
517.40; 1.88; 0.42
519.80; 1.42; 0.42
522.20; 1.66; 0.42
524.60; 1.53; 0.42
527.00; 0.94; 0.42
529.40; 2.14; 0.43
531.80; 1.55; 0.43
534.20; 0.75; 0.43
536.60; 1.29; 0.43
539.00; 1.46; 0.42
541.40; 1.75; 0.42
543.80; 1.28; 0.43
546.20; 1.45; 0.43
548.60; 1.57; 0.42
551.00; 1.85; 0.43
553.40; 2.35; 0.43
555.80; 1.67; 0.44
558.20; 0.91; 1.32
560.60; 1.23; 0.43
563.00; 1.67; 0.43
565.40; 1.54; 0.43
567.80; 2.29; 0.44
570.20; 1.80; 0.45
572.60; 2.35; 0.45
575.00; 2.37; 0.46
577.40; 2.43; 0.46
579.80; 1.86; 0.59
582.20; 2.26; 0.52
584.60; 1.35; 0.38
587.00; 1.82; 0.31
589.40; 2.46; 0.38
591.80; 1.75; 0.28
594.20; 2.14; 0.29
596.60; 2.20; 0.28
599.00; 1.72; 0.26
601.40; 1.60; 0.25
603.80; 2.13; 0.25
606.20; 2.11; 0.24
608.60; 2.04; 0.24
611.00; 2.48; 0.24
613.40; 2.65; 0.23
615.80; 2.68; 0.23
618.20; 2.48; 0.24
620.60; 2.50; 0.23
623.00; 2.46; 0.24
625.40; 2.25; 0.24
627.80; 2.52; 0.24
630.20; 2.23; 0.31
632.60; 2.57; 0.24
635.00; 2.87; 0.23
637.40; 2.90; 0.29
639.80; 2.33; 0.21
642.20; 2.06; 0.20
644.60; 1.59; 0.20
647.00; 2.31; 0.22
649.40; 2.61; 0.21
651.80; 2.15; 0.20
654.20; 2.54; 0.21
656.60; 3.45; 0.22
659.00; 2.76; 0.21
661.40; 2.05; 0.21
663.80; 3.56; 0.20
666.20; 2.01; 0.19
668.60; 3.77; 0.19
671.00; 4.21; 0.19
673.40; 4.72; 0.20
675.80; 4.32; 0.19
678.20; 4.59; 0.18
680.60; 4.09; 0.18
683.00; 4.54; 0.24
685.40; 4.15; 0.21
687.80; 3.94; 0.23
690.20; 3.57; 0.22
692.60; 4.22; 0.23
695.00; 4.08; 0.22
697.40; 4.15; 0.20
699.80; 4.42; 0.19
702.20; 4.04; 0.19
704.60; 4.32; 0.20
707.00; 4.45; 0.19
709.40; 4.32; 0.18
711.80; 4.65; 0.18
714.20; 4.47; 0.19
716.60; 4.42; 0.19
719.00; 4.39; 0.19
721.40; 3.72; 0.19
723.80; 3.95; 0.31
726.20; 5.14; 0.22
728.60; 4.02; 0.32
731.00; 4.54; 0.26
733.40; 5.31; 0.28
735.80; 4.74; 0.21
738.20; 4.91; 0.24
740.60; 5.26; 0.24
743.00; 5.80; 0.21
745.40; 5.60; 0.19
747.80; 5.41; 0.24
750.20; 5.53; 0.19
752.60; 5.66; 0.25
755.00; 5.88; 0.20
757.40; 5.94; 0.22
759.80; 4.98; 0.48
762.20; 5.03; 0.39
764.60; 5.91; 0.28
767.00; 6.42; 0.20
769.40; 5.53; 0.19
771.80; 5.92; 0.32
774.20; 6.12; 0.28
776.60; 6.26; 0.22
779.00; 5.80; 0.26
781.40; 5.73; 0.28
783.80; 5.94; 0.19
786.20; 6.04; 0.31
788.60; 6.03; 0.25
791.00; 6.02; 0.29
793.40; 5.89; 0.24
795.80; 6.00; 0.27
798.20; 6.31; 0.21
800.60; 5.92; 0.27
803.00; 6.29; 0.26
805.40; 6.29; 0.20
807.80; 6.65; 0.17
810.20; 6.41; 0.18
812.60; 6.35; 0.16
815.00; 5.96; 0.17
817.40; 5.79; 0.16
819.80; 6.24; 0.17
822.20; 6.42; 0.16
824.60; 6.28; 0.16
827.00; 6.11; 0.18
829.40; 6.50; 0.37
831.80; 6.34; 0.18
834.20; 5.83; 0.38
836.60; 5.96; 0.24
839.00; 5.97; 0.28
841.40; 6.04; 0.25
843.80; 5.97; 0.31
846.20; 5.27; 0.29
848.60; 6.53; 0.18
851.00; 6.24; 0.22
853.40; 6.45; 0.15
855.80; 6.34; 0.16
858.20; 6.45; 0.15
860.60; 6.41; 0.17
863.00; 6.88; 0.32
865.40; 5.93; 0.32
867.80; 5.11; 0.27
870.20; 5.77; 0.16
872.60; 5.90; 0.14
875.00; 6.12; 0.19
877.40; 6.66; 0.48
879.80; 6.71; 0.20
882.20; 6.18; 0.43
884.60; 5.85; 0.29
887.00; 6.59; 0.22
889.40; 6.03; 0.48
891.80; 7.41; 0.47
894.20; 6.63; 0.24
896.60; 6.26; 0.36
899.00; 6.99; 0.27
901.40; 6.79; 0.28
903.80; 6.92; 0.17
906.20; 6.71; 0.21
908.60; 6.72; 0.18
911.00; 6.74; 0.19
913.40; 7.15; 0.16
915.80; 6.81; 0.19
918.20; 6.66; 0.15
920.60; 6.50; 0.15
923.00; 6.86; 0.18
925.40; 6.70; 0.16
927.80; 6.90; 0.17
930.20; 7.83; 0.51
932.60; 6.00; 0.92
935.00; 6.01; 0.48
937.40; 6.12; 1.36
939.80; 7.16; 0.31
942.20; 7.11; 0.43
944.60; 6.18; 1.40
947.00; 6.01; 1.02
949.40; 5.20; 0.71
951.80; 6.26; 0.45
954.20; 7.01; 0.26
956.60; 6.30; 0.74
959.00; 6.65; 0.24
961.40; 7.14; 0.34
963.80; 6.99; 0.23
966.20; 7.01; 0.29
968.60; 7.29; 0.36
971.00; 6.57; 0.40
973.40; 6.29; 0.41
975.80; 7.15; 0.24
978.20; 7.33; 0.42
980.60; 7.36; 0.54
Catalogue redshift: 0.68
